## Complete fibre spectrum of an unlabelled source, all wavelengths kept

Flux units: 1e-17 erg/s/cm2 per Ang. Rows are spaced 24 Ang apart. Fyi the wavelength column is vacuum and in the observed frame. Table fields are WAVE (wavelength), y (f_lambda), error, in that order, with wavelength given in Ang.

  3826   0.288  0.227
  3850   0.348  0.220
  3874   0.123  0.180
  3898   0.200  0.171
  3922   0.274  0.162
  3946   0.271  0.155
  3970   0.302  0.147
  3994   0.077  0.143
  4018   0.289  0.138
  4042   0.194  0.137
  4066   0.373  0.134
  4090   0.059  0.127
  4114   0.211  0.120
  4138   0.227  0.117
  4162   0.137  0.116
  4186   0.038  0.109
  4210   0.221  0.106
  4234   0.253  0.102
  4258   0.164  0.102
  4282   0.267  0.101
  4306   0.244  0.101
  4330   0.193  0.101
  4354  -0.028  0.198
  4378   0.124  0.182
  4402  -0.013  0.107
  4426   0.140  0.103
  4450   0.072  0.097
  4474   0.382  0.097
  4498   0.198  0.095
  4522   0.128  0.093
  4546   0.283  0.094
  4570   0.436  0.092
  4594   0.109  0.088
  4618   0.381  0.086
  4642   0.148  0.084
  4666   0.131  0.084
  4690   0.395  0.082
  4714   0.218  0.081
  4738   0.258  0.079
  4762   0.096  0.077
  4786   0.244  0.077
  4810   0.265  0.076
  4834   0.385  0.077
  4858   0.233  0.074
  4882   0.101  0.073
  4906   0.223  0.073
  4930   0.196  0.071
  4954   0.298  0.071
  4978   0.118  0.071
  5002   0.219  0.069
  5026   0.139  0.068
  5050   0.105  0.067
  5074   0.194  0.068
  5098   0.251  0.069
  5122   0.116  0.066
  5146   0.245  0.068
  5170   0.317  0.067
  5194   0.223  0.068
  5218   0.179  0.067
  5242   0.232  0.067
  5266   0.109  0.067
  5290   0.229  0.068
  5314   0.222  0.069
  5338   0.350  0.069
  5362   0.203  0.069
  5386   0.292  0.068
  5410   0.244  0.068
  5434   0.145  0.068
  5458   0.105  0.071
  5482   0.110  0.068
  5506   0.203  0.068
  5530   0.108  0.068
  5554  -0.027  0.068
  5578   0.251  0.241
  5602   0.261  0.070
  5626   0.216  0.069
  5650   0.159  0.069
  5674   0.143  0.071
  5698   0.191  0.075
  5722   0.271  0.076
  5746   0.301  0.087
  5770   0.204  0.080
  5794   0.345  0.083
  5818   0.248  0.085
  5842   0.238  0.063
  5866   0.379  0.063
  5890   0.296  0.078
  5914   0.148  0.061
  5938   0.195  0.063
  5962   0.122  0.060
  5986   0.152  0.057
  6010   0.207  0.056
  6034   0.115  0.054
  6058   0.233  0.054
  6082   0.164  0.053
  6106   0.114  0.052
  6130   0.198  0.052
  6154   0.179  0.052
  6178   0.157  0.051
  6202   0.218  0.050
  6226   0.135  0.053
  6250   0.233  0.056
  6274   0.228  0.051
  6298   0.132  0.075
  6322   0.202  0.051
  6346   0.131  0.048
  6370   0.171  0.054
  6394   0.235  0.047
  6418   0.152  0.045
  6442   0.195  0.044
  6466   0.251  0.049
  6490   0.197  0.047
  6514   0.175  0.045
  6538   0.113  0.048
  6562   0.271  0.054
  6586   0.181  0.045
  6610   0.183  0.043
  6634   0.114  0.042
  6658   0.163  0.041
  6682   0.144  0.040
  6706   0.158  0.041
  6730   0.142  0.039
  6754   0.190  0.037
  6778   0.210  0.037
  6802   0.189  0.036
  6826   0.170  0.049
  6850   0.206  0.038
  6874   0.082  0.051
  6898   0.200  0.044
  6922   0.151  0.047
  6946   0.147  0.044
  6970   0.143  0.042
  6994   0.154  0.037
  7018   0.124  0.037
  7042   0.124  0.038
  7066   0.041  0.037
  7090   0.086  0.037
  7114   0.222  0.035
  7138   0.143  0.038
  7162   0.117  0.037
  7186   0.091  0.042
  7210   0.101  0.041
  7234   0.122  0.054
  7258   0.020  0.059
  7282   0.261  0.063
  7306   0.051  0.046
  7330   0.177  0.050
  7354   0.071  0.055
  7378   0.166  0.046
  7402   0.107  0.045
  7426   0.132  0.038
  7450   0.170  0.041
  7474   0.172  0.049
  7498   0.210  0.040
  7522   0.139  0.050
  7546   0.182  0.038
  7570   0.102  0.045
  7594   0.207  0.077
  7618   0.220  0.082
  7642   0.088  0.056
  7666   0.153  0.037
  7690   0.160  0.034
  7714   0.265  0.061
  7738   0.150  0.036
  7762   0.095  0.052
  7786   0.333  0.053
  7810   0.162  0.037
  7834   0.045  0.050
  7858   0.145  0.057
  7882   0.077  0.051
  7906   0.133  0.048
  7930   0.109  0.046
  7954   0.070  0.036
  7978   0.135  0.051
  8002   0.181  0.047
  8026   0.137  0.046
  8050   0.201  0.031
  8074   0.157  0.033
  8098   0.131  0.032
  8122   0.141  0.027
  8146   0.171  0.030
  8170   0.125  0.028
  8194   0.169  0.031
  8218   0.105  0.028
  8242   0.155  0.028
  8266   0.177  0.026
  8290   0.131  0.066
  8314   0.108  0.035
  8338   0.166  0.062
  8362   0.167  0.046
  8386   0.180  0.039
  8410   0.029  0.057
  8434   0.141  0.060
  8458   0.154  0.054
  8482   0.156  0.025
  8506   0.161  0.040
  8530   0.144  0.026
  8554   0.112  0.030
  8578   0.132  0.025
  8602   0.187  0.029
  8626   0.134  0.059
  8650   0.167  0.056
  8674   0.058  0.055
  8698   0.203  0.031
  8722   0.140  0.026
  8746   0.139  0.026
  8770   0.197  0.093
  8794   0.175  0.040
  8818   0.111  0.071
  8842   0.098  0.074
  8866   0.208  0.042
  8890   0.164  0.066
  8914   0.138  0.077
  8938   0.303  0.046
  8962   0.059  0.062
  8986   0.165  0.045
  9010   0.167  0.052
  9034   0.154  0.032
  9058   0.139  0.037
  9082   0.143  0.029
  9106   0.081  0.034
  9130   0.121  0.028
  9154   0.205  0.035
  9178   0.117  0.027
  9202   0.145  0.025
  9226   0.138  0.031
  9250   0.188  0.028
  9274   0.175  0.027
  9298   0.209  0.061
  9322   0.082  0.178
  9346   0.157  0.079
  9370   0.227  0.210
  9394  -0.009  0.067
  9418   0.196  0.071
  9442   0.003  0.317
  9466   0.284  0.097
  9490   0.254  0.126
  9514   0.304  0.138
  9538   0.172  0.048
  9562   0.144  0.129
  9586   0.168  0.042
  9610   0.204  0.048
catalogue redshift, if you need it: 0.17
